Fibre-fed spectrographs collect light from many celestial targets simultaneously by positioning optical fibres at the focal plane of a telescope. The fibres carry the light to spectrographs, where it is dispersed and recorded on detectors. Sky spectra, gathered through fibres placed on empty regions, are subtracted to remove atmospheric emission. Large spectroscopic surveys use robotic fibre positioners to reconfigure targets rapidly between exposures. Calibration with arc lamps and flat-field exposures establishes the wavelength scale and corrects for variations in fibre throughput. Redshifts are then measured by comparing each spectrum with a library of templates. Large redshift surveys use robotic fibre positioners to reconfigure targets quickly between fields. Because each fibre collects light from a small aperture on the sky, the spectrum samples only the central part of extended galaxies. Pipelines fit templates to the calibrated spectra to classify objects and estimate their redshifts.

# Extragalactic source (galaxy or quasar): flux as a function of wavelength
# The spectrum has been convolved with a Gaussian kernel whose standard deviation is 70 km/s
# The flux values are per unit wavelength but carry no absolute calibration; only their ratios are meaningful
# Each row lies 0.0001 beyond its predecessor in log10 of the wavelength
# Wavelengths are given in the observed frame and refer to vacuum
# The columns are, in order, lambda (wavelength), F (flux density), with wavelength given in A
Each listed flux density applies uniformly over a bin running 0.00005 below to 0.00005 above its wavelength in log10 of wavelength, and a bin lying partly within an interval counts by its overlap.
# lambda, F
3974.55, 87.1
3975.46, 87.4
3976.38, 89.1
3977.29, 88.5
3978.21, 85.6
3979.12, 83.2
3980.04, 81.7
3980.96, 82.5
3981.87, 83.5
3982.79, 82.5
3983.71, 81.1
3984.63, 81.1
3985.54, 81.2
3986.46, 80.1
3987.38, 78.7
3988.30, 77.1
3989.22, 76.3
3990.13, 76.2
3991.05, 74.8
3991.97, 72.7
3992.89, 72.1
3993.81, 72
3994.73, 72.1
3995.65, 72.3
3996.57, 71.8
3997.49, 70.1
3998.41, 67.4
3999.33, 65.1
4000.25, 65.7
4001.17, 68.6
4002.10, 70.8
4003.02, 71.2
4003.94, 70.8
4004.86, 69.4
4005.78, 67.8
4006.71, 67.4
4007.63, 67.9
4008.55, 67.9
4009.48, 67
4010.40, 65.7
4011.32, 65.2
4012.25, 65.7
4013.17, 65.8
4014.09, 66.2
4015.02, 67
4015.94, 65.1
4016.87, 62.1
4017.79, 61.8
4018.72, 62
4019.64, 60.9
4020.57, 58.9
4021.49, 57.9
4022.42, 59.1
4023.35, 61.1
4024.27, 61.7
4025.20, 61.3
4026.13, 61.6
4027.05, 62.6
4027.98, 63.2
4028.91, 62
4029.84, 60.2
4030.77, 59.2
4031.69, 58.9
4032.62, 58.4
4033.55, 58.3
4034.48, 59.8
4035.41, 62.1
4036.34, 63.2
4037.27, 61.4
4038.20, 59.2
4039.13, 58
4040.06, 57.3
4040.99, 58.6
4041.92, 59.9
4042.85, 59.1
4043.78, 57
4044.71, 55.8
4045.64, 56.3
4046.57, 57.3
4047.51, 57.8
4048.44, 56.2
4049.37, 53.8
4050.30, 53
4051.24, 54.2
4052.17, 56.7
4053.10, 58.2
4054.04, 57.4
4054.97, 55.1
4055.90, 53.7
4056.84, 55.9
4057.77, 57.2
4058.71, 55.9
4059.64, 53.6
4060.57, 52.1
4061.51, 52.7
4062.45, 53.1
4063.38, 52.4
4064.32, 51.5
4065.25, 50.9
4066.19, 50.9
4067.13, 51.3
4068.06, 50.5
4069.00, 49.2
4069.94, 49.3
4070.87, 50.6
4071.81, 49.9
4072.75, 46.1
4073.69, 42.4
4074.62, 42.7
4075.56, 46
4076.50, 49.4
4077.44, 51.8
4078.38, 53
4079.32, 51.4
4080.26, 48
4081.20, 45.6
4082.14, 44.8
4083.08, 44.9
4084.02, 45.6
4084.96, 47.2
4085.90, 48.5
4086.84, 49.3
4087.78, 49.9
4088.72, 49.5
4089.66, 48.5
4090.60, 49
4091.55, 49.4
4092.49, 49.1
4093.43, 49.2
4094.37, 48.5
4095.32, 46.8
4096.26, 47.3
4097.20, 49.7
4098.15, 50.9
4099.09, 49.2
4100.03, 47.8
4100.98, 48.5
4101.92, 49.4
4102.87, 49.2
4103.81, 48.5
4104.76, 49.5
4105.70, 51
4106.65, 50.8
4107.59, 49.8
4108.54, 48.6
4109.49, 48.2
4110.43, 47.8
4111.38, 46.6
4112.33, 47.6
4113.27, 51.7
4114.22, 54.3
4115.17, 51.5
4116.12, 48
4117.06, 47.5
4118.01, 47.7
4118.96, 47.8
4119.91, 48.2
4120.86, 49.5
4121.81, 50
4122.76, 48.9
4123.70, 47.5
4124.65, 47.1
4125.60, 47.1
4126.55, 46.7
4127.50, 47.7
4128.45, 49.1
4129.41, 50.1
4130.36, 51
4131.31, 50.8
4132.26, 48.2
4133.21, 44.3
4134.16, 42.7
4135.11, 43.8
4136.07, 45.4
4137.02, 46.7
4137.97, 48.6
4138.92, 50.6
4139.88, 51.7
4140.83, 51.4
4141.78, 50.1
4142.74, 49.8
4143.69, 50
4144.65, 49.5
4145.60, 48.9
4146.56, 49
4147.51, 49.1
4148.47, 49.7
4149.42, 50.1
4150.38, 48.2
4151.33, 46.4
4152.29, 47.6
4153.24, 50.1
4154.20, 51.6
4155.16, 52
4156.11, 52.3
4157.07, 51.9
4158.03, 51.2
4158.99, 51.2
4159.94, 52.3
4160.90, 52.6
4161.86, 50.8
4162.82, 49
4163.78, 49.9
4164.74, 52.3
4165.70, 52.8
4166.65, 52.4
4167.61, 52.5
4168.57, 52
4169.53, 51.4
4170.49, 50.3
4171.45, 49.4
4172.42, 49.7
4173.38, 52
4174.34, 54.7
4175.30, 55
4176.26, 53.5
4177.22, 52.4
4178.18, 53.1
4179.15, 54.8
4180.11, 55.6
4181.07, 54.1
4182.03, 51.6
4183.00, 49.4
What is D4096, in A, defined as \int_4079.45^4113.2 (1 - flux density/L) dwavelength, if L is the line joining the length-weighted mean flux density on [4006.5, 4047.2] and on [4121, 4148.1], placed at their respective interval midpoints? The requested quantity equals 2.9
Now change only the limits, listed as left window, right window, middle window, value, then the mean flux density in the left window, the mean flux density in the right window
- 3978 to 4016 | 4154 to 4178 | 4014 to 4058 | 5.7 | 72.8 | 51.8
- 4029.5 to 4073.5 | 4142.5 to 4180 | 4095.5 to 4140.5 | 3.6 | 55.4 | 51.1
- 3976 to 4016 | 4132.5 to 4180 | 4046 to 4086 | 7.6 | 73.5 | 50.4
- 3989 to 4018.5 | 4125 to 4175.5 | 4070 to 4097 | 4.8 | 68.7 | 49.8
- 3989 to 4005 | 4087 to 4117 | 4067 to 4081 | 1.6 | 71.1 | 49.2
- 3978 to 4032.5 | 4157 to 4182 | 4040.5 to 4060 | 2.5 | 69.2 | 52.2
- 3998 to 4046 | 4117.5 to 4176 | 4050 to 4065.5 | 1.2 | 62.8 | 49.7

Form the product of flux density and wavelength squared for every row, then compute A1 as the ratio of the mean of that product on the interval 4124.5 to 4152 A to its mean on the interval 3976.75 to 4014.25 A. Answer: 0.71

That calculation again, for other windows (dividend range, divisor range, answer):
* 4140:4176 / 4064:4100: 1.08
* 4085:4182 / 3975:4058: 0.80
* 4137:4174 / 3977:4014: 0.74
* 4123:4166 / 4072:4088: 1.07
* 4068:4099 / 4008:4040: 0.80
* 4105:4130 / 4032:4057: 0.88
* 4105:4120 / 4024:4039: 0.84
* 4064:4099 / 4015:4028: 0.81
